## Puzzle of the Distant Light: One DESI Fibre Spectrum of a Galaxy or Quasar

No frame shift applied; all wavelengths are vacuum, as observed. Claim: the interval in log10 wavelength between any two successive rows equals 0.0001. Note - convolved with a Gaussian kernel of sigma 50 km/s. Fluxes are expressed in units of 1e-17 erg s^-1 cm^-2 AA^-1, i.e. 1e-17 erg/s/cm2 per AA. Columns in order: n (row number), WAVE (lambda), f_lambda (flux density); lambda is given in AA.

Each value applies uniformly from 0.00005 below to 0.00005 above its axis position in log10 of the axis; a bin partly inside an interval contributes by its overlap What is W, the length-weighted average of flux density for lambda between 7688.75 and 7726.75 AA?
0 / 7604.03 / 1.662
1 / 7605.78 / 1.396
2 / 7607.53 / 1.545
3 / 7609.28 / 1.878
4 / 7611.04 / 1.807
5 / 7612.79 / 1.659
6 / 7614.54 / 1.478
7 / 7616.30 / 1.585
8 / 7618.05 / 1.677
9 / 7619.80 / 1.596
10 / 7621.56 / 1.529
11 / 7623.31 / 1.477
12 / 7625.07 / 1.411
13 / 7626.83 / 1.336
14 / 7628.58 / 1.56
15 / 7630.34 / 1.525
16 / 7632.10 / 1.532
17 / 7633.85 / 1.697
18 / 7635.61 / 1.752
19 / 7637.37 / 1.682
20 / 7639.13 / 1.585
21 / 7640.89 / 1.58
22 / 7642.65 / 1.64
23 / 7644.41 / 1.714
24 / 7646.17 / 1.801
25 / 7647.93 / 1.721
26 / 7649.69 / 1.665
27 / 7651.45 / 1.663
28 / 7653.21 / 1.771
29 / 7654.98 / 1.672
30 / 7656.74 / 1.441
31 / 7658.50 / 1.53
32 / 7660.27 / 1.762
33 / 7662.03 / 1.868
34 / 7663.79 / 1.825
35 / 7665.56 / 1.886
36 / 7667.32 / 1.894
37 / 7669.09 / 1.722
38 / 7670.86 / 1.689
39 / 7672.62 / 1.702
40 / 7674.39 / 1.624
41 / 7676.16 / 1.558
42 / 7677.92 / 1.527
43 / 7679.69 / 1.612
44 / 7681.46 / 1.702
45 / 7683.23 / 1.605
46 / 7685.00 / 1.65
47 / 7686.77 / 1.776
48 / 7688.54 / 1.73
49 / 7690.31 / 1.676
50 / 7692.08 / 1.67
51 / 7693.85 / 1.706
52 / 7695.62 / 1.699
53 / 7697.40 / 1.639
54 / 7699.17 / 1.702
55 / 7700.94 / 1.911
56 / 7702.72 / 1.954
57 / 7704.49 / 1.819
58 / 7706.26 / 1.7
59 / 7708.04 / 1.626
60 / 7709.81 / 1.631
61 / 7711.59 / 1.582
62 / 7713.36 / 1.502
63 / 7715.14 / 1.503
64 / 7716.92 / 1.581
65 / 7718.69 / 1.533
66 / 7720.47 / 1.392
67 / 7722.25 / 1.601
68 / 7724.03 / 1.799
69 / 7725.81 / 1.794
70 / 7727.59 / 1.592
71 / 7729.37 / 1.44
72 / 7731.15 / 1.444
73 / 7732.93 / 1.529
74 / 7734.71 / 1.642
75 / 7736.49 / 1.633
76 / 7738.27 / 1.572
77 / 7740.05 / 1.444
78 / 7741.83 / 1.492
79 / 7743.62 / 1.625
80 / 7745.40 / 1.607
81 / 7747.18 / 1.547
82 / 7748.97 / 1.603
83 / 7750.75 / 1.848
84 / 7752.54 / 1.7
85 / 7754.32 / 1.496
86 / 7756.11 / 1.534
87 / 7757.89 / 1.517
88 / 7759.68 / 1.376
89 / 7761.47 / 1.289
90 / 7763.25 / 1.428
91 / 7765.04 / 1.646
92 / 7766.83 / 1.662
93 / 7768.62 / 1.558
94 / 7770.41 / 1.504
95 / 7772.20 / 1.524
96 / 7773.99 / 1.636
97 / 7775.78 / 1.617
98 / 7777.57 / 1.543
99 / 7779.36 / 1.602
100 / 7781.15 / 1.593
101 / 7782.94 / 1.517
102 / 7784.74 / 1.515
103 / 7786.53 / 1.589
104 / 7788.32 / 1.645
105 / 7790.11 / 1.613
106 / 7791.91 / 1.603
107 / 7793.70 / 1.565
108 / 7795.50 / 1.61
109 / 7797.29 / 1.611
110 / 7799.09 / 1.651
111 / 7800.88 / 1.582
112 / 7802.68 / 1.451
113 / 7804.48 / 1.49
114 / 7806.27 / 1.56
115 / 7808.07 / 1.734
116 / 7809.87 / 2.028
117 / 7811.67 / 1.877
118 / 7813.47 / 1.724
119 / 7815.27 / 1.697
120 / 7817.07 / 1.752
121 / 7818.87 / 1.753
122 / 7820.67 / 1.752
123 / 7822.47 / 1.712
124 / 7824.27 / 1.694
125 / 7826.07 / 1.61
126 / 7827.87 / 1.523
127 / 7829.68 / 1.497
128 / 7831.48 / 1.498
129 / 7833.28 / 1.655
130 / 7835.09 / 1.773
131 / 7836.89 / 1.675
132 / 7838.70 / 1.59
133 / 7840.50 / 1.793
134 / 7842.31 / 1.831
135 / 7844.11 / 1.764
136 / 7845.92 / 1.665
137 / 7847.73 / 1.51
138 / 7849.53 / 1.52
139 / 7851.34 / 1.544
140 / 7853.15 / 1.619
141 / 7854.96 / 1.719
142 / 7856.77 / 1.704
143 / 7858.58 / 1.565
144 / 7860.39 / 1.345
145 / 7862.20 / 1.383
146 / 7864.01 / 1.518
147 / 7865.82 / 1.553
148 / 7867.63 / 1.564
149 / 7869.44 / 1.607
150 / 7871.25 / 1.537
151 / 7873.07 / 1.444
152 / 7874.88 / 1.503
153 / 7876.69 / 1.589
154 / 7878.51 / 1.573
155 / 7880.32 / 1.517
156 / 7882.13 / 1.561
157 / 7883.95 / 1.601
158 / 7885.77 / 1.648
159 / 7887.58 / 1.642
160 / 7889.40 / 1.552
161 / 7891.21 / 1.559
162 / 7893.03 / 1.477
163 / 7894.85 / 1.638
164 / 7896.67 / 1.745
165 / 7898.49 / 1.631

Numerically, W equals 1.67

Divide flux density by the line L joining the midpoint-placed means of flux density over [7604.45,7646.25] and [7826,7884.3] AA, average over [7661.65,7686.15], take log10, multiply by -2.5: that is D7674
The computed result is -0.07 mag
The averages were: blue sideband 1.6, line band 1.7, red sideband 1.59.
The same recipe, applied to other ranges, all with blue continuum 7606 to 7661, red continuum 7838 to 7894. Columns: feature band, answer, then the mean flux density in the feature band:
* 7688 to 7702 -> -0.07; 1.72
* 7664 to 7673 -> -0.11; 1.79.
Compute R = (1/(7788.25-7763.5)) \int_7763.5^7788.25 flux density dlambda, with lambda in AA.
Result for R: 1.58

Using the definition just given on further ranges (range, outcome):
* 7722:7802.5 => 1.58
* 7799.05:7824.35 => 1.7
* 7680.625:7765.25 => 1.61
